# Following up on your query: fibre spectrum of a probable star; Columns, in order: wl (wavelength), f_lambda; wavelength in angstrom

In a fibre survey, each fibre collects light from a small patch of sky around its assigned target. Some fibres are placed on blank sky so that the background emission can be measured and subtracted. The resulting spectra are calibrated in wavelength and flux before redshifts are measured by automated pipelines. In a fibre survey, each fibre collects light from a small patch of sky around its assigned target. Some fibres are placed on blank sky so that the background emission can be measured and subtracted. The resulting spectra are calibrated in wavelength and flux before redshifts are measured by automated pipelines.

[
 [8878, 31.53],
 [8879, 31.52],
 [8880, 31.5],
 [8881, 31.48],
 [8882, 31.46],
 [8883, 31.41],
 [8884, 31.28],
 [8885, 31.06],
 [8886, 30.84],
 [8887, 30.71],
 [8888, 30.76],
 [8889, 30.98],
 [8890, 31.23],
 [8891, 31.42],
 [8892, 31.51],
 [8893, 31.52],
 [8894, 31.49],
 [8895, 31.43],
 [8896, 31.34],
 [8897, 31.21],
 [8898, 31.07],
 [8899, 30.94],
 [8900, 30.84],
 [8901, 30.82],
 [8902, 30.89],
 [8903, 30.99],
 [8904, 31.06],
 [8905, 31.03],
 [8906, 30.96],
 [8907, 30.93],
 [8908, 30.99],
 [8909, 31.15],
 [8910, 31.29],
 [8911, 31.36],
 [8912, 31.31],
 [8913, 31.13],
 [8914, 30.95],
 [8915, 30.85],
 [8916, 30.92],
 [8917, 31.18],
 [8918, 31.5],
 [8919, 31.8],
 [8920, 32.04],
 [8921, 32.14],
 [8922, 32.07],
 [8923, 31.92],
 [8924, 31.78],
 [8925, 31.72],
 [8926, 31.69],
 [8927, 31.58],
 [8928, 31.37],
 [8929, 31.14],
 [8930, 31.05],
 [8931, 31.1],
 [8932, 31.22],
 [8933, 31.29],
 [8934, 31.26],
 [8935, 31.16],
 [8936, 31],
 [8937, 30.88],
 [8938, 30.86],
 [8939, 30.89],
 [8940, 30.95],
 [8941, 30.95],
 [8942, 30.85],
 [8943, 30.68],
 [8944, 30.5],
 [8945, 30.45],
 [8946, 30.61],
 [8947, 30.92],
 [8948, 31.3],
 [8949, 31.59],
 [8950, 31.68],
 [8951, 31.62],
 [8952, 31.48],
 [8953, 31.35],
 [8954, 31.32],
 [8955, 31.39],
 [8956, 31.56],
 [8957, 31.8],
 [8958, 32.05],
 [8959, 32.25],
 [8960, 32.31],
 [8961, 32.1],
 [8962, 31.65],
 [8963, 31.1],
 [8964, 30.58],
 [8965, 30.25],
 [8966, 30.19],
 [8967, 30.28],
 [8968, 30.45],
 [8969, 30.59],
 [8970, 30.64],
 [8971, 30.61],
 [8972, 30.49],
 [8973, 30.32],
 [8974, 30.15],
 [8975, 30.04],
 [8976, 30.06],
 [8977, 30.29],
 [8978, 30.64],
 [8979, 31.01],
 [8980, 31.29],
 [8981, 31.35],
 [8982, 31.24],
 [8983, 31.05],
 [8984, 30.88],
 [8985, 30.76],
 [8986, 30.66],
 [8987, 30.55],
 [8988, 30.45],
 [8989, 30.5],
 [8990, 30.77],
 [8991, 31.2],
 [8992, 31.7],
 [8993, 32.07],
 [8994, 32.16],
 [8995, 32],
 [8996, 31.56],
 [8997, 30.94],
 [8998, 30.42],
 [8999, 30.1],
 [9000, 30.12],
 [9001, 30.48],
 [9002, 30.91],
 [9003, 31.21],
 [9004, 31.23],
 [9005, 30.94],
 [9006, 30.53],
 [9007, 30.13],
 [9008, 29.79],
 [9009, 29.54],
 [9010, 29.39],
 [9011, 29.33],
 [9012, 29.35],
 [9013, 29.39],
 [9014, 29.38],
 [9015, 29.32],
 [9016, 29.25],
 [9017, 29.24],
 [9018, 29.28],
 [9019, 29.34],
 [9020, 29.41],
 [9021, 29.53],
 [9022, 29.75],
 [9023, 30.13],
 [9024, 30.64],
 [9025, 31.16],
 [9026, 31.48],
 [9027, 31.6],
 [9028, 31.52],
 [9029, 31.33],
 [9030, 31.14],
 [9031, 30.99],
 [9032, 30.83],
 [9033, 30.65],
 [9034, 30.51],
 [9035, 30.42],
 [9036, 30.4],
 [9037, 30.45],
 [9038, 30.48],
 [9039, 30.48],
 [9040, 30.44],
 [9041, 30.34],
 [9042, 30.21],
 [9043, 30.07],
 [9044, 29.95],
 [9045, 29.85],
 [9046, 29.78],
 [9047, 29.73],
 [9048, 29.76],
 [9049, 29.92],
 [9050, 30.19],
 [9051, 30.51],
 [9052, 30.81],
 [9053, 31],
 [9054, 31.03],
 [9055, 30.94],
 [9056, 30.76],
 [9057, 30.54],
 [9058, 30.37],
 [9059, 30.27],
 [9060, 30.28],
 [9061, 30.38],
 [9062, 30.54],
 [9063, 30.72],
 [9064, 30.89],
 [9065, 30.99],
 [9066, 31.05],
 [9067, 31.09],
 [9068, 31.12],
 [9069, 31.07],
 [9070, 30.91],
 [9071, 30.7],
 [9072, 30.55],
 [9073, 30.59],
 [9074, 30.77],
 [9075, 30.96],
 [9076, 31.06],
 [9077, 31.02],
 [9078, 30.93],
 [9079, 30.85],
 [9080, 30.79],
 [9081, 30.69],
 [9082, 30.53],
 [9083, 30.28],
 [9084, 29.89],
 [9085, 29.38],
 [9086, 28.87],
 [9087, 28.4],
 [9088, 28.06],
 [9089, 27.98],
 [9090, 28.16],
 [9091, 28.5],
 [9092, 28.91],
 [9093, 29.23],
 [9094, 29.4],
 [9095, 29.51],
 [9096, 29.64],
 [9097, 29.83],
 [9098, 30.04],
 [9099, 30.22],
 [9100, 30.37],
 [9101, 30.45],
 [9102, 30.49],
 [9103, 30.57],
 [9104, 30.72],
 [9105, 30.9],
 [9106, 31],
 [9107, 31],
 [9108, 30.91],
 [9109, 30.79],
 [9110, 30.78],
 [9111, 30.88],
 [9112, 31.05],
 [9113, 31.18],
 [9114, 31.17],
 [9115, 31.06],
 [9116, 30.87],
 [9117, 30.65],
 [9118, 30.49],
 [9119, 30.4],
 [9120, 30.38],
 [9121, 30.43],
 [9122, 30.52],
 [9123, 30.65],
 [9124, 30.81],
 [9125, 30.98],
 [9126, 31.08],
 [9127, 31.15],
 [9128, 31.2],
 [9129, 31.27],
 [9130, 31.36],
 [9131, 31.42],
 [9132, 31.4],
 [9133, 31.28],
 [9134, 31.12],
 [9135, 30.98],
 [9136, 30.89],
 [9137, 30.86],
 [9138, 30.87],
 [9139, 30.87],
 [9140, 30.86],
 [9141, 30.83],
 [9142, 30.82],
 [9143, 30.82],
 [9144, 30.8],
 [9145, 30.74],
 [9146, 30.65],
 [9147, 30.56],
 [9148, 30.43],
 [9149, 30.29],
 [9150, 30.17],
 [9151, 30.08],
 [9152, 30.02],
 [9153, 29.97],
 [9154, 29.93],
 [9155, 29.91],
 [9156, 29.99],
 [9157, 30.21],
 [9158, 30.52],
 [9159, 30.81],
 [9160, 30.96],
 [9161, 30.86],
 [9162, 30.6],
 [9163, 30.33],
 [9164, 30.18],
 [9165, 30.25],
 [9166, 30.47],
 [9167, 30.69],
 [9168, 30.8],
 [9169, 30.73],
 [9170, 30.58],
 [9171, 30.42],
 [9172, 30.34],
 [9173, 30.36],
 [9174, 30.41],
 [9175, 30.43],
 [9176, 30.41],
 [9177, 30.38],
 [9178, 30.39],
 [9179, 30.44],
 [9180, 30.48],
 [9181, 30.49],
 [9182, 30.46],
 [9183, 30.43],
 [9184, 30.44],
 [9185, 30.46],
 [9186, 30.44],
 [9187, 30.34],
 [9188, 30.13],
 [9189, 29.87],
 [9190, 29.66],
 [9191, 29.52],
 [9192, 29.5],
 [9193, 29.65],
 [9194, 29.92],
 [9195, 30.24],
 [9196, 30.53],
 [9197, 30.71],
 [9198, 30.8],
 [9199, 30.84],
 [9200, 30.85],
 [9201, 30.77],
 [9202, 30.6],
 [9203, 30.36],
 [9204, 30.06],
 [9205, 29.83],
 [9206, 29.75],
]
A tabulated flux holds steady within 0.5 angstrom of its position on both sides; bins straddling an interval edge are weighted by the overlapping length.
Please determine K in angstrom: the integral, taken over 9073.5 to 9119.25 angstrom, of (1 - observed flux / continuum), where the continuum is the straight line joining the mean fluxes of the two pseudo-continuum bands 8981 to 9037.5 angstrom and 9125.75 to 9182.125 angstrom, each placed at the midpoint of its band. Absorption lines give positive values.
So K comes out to 0.56 angstrom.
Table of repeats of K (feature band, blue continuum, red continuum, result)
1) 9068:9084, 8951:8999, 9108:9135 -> 0.1 angstrom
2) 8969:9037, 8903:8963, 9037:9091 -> 0.5 angstrom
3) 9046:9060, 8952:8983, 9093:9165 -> 0.2 angstrom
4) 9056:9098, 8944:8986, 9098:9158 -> 0.9 angstrom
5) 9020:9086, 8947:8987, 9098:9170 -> 0.6 angstrom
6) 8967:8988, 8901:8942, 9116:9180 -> 0.3 angstrom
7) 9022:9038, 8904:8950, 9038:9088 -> -0.1 angstrom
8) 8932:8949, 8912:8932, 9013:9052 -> 0.2 angstrom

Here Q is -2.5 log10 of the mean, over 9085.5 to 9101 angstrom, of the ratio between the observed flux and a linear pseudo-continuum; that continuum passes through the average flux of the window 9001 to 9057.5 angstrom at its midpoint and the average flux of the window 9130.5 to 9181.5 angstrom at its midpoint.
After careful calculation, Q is 0.05 mag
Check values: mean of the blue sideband 30.3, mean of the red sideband 30.6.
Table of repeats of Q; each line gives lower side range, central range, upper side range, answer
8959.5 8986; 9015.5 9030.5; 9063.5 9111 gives 0.01 mag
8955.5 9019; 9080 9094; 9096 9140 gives 0.06 mag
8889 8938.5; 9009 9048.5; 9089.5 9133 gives 0.02 mag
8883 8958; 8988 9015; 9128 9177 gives 0.02 mag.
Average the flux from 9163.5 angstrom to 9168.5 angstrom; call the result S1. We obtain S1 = 30.5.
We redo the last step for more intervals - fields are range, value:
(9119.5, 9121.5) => 30.4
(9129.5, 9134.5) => 31.3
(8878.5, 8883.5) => 31.5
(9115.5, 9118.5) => 30.7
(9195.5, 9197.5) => 30.6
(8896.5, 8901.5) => 31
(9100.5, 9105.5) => 30.6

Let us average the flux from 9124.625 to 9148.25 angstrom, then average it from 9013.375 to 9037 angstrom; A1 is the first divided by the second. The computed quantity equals 1.02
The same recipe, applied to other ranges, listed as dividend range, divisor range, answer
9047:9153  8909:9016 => 0.99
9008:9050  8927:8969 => 0.97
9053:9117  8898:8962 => 0.97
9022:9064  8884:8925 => 0.98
